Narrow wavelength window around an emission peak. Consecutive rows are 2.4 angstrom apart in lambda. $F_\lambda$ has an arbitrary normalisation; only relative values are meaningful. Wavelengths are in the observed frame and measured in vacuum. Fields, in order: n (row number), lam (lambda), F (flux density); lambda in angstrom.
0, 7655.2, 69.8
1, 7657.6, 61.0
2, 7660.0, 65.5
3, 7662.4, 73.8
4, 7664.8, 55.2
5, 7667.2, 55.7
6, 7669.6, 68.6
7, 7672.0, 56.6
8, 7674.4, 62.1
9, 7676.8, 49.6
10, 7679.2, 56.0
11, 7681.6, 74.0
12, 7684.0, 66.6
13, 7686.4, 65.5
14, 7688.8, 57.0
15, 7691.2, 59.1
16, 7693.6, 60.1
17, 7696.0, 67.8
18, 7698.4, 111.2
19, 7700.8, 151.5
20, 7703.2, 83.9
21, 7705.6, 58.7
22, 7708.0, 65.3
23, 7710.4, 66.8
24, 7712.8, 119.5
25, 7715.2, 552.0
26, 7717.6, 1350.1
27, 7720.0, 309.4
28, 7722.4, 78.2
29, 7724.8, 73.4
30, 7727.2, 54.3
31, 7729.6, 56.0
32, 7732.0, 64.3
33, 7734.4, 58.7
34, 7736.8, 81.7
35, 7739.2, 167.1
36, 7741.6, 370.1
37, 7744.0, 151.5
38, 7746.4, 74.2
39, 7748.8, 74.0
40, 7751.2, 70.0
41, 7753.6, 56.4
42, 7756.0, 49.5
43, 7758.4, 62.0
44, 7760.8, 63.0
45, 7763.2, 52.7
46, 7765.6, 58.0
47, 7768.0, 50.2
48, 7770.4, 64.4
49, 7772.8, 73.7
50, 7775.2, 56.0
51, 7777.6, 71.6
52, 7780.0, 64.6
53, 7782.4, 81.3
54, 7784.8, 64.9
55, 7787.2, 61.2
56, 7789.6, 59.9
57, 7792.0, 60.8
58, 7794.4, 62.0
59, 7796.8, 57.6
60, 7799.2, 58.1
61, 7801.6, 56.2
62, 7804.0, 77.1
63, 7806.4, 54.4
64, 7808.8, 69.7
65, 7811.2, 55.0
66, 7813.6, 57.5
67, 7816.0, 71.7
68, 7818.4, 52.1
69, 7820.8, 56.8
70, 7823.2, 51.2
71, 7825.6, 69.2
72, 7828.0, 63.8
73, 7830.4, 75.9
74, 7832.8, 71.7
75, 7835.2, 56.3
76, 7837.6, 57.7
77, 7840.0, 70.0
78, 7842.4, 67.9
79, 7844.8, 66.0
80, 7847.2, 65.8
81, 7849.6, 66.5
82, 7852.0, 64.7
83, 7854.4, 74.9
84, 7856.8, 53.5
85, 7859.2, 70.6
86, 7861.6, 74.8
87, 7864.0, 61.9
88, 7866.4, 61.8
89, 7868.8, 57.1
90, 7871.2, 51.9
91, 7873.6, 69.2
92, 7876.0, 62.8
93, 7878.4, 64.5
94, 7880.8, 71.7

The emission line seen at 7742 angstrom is [N II]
